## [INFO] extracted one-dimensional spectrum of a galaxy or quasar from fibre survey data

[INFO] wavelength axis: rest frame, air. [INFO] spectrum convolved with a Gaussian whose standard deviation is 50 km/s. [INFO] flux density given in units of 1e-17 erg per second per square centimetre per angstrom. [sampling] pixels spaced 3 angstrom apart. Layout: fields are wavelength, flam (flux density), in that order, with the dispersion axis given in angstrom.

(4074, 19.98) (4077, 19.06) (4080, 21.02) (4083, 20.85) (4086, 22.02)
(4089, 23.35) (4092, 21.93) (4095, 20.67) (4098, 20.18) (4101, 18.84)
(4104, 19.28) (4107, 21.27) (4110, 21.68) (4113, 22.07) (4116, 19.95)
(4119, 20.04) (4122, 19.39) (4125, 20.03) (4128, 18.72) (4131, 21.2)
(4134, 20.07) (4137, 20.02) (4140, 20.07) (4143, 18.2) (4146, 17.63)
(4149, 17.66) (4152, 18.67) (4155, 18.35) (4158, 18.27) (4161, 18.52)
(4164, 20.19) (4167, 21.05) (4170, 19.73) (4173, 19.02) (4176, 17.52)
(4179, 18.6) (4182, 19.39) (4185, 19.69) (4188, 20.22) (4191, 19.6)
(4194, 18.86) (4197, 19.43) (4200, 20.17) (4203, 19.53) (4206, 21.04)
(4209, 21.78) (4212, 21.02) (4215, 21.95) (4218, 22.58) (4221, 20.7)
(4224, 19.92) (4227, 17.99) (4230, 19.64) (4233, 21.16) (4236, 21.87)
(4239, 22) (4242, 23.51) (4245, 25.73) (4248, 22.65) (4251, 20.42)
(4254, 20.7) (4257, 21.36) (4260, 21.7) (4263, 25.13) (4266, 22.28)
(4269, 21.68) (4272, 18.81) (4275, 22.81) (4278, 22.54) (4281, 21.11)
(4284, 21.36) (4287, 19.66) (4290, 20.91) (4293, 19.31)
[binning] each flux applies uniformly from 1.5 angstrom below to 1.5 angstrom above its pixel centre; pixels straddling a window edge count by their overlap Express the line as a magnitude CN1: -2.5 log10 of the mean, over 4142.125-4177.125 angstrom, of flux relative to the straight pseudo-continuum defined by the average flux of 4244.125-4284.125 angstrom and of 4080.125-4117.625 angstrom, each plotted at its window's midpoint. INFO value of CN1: 0.141 mag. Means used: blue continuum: 21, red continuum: 22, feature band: 18.8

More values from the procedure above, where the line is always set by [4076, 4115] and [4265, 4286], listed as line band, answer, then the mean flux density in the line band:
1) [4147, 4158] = 0.16 mag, 18.2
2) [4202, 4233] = 0.03 mag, 20.7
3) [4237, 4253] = -0.07 mag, 22.8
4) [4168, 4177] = 0.12 mag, 19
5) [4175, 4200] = 0.10 mag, 19.3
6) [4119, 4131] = 0.07 mag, 19.7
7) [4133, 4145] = 0.08 mag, 19.5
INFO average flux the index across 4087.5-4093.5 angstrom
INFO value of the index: 22.6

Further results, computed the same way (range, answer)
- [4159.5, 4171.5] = 19.9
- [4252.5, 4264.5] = 22.2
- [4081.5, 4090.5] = 22.1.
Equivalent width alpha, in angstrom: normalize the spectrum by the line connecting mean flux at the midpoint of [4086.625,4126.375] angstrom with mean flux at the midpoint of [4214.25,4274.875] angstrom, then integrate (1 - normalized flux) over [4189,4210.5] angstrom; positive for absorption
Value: 1.3 angstrom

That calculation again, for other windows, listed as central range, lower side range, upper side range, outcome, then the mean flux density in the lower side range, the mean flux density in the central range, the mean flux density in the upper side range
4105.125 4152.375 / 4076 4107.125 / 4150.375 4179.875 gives 0.17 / 20.8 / 19.8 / 19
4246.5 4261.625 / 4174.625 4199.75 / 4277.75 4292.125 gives -0.76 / 19.2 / 21.4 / 20.9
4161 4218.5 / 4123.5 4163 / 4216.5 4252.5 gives 0.91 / 19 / 20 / 21.5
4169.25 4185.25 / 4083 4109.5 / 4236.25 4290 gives 1.89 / 21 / 18.9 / 21.9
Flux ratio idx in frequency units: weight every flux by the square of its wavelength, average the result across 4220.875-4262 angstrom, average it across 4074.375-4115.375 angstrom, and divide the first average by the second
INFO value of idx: 1.10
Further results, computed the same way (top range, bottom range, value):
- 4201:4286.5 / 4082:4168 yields 1.14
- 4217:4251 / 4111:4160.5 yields 1.16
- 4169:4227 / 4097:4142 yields 1.03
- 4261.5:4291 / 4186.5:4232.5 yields 1.10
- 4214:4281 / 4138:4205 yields 1.17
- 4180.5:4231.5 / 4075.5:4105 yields 1.03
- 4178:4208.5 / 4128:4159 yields 1.06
